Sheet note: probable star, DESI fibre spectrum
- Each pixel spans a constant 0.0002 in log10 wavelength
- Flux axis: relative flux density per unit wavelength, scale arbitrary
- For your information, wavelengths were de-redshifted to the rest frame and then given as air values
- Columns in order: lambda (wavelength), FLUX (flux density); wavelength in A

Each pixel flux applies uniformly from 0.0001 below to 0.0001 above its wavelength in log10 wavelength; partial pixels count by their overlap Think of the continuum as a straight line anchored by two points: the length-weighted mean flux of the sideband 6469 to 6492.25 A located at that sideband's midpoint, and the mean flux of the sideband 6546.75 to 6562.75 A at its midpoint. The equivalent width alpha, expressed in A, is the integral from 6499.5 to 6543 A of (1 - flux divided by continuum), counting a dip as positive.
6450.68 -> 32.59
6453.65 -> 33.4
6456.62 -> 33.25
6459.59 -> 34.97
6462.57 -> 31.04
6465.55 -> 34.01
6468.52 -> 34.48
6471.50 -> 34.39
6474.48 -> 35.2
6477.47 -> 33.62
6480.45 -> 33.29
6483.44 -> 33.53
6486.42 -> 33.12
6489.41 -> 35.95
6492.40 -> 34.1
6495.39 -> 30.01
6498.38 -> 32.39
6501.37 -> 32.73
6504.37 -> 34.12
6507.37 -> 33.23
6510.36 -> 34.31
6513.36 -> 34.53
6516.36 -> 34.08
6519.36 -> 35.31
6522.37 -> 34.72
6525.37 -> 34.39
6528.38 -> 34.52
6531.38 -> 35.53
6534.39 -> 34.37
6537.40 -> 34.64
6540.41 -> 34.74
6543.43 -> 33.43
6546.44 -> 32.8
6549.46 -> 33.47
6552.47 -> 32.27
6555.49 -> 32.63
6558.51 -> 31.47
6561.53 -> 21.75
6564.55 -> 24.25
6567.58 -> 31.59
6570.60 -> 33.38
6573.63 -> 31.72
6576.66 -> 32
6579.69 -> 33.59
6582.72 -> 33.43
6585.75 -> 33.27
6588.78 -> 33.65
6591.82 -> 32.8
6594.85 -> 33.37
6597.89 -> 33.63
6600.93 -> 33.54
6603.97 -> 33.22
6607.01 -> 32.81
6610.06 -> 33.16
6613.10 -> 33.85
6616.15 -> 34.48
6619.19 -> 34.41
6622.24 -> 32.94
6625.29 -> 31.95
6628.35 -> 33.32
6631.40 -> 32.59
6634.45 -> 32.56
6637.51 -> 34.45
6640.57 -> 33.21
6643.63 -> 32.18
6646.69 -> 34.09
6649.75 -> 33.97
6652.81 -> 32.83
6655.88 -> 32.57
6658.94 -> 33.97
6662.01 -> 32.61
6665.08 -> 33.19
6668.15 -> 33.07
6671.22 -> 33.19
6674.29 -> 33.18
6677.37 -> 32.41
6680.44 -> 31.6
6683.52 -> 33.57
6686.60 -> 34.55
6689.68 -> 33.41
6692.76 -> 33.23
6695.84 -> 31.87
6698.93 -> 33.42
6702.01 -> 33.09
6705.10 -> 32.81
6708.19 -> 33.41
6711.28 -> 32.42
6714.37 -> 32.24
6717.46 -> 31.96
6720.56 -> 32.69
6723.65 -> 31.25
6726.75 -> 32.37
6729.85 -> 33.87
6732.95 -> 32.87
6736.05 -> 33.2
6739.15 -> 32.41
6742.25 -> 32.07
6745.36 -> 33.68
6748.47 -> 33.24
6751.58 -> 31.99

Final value -2.8 A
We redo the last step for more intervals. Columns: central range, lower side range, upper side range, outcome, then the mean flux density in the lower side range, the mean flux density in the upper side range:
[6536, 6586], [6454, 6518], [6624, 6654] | 2.5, 33.6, 33.1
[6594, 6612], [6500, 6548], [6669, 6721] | 0.2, 34.2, 32.9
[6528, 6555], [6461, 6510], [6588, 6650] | -0.4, 33.5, 33.3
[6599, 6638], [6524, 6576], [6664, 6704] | -0.8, 32.2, 33.1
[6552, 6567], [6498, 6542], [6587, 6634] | 2.4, 34.3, 33.3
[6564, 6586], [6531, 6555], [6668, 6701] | 1.1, 33.8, 33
